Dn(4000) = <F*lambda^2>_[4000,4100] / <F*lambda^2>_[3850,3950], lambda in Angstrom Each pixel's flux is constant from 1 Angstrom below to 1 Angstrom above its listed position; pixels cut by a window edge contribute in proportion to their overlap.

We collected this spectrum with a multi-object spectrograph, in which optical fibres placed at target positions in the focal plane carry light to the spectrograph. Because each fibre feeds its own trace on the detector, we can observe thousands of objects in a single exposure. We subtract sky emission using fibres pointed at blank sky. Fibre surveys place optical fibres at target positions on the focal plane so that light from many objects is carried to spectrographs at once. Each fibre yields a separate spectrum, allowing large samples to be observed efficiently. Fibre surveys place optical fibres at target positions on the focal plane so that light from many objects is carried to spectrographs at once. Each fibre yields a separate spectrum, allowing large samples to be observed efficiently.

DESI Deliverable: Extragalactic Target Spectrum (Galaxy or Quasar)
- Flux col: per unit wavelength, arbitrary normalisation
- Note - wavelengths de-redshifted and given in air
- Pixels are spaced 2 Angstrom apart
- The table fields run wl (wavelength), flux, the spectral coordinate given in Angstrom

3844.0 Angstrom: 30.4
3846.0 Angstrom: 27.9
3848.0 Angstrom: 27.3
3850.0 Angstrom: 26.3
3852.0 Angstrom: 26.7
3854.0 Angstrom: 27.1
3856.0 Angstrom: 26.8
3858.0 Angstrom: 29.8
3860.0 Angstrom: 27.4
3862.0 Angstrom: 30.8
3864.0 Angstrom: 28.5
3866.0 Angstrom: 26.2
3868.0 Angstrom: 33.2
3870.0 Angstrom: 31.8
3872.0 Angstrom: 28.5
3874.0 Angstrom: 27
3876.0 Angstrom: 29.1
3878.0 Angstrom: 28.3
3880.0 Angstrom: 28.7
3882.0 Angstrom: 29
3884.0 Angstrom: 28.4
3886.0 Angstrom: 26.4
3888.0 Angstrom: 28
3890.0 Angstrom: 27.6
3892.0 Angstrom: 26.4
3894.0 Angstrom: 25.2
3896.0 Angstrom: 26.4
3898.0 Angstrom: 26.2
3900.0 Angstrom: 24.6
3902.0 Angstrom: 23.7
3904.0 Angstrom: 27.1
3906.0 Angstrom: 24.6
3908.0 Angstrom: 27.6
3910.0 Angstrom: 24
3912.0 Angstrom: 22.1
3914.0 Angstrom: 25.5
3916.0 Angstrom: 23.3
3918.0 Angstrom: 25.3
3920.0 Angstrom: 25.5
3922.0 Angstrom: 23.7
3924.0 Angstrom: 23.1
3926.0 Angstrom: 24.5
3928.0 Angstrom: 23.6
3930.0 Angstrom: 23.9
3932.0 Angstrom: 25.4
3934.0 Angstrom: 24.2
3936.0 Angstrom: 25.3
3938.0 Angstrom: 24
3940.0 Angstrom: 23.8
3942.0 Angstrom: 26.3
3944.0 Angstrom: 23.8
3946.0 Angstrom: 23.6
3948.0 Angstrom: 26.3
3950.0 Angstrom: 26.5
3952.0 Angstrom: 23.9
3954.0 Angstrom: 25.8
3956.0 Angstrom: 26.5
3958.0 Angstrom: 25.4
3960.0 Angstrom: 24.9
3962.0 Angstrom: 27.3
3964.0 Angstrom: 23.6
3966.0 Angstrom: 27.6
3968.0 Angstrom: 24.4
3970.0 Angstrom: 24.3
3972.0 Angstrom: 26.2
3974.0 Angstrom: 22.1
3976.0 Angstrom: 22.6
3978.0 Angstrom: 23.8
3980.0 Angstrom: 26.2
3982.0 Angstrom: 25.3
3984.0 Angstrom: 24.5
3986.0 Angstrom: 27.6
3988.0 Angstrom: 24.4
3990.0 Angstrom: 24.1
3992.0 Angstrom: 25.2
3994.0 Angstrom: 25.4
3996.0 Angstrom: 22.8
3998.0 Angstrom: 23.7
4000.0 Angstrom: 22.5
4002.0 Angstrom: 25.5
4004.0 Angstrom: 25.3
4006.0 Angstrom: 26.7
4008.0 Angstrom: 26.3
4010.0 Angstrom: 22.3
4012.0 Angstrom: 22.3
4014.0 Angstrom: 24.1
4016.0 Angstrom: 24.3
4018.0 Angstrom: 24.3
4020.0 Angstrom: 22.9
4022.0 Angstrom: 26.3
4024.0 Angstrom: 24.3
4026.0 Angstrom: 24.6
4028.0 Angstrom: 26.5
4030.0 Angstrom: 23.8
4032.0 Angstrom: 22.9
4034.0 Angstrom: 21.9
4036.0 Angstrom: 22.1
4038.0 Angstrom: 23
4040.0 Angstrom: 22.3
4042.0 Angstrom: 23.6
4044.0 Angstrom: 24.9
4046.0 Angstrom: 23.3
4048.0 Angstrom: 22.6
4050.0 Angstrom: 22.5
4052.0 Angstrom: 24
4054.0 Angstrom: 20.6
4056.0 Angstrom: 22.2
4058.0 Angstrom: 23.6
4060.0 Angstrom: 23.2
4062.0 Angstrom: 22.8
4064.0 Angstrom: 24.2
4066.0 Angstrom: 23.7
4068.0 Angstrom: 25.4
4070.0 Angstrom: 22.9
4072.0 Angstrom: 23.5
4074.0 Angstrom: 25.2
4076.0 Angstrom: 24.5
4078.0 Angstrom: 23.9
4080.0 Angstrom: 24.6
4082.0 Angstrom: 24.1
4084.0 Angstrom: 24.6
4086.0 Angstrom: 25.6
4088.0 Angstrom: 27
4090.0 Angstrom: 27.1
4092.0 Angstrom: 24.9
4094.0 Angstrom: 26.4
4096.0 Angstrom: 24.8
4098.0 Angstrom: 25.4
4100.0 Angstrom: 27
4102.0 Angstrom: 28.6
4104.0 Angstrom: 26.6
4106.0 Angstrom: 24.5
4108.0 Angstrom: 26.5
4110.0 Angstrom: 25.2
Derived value 1.0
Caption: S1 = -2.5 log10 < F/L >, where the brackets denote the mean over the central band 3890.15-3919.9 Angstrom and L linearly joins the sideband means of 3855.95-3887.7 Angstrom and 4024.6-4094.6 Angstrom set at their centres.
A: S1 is 0.11 mag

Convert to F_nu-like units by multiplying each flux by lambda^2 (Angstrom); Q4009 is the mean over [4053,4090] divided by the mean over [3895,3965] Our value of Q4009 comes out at 1.04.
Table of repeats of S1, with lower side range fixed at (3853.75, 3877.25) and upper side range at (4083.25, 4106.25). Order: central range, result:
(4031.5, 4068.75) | 0.16 mag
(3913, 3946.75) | 0.15 mag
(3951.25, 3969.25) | 0.09 mag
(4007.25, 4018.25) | 0.14 mag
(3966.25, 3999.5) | 0.12 mag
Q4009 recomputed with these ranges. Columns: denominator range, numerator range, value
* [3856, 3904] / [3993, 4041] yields 0.92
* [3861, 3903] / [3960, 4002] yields 0.93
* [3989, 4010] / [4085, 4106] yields 1.12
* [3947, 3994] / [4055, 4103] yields 1.04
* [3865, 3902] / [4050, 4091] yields 0.96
